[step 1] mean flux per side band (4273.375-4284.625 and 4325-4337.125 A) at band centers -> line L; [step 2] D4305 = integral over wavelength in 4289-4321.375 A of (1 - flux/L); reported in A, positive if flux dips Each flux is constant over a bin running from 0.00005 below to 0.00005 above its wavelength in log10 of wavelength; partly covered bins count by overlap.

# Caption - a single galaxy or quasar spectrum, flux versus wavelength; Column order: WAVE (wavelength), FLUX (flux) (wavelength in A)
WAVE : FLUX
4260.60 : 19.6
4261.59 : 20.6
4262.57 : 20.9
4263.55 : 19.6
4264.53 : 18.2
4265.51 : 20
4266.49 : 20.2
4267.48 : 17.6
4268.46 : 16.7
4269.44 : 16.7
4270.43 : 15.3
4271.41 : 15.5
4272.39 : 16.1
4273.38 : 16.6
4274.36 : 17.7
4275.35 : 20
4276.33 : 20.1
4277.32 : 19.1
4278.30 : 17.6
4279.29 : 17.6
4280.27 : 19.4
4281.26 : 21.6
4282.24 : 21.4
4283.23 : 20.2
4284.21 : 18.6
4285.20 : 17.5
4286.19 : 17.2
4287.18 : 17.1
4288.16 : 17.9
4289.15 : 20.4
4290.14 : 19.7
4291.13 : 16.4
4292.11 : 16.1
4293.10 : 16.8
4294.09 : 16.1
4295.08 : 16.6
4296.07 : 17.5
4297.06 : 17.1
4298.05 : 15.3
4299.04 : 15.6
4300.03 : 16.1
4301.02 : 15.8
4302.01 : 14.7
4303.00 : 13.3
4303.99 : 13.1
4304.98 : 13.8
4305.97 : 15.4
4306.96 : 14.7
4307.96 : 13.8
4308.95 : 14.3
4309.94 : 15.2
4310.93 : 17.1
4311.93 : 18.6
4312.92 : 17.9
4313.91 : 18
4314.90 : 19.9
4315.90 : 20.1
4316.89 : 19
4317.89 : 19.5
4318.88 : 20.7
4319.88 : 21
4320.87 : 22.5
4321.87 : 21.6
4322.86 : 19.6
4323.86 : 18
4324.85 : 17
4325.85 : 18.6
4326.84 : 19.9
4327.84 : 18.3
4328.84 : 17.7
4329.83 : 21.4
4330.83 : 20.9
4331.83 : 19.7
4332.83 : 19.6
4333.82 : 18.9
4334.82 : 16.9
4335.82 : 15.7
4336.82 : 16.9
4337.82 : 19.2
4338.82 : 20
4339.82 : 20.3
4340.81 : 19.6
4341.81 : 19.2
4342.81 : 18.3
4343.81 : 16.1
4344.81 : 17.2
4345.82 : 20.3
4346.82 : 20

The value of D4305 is 3.4 A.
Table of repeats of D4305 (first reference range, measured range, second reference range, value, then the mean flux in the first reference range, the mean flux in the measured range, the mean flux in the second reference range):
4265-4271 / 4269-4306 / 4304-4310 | -2.66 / 17.7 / 17.2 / 14.4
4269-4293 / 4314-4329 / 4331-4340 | -0.88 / 18.1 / 19.6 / 18.6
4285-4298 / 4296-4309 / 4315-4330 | 2.26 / 17.3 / 15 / 19.6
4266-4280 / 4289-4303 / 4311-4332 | 1.50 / 17.7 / 16.5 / 19.5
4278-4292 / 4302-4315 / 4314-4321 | 2.73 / 18.7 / 15.6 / 20.1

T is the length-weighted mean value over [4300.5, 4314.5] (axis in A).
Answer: 15.4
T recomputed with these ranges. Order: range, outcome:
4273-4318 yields 17.3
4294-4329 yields 17.3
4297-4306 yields 14.9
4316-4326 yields 19.8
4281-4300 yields 17.8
